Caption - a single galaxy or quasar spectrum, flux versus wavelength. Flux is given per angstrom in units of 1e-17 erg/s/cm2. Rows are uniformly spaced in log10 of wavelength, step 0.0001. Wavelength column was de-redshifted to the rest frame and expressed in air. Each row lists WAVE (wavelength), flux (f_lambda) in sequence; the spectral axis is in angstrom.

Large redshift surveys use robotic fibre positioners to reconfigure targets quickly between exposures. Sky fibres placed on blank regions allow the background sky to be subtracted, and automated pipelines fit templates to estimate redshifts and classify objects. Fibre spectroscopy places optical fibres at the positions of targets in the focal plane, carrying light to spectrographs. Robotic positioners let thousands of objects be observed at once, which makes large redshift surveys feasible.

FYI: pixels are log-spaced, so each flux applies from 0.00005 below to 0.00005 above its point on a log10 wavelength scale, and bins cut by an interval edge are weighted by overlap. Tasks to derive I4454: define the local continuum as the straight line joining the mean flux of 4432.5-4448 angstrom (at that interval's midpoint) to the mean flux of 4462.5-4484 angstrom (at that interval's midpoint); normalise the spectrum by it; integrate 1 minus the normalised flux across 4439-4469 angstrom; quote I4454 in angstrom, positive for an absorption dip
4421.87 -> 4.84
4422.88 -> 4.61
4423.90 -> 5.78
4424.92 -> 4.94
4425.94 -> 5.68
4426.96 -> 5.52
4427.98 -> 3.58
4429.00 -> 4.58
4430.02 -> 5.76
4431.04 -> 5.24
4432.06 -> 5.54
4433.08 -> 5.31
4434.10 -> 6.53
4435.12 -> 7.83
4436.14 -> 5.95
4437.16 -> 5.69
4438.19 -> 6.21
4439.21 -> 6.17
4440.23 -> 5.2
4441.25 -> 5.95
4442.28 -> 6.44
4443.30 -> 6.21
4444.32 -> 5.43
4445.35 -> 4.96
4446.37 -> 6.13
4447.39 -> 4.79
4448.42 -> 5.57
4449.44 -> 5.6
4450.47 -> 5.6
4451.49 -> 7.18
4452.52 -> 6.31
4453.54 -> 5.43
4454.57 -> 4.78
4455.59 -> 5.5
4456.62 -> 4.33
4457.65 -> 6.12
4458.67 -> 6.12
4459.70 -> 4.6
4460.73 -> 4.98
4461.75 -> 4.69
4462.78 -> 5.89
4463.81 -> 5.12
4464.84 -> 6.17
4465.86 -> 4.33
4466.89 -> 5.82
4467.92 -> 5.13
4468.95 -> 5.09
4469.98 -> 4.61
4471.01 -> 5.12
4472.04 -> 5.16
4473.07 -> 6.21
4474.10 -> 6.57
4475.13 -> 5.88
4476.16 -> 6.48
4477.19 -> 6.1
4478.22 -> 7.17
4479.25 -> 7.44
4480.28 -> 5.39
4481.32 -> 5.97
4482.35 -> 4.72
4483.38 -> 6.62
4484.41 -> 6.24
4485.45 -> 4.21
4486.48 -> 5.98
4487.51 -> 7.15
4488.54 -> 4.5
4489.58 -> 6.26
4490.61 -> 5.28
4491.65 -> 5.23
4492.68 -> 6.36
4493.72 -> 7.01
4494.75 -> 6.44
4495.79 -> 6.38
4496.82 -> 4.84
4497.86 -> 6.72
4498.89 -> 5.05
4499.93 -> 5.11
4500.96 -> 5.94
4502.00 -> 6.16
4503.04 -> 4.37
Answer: 1.7 angstrom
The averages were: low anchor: 5.92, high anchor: 5.76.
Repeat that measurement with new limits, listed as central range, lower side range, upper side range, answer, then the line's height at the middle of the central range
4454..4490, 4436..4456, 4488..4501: 1.0 angstrom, 5.77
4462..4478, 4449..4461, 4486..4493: 0.2 angstrom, 5.66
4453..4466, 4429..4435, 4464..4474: 0.4 angstrom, 5.44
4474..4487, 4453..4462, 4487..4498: -0.8 angstrom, 5.72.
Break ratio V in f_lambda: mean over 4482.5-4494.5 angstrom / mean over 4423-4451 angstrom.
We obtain 1.0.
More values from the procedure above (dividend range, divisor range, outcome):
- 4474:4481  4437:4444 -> 1.07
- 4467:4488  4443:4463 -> 1.07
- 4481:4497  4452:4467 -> 1.10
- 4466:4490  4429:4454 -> 0.99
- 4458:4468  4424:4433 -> 1.03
